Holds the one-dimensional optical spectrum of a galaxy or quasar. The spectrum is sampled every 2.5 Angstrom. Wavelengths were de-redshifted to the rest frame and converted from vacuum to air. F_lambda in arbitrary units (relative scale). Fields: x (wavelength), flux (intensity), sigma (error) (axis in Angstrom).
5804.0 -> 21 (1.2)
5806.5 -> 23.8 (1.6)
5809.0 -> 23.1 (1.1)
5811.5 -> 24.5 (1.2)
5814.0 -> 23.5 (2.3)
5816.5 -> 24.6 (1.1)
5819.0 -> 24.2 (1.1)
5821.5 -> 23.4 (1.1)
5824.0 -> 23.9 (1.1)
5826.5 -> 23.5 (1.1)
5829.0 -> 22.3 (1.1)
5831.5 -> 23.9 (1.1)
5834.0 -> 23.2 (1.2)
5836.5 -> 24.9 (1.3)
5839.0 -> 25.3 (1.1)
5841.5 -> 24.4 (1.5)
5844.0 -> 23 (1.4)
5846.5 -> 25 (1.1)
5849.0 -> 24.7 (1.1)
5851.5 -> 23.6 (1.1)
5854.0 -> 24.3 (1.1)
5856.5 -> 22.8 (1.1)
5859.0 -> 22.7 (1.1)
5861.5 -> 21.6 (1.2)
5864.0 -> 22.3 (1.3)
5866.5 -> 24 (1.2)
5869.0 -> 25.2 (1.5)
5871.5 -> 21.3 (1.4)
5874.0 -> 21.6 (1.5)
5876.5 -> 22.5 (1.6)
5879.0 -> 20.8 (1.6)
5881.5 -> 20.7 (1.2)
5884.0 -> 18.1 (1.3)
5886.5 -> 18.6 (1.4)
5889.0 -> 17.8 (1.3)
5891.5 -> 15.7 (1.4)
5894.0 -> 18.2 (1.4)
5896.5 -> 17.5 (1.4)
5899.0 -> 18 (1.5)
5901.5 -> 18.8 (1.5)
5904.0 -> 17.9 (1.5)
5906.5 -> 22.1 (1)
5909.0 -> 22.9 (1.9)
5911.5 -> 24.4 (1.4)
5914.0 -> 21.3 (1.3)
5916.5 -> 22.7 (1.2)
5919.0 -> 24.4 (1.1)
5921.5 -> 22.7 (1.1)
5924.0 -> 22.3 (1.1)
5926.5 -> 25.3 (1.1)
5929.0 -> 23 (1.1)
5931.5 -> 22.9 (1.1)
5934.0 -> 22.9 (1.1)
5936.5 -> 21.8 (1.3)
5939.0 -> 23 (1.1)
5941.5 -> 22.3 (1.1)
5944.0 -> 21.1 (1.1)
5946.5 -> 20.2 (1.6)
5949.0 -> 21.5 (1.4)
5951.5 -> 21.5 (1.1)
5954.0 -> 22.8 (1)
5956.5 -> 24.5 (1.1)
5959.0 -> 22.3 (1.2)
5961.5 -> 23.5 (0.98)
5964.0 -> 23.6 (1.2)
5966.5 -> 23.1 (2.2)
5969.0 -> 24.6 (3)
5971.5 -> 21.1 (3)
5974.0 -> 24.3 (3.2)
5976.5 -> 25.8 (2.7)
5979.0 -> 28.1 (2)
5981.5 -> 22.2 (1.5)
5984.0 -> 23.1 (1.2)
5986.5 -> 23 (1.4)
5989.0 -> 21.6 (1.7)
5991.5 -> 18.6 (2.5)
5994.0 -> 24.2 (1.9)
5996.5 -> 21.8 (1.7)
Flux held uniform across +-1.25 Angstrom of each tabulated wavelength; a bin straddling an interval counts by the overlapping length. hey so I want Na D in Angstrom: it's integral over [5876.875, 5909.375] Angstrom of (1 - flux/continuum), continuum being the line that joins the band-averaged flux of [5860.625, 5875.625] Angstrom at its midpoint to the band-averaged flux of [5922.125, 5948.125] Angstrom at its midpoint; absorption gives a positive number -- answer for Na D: 5.2 Angstrom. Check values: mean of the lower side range 22.7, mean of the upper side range 22.5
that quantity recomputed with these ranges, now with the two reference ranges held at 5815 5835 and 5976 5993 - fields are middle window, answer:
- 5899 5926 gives 1.71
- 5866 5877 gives 0.28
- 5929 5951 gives 1.18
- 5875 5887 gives 1.63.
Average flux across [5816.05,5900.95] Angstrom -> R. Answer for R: 22.1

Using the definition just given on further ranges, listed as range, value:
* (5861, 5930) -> 21.1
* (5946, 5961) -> 22.3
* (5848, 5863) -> 23.2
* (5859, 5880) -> 22.4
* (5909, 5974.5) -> 22.8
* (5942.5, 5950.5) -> 21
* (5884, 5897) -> 17.6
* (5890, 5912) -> 19.3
